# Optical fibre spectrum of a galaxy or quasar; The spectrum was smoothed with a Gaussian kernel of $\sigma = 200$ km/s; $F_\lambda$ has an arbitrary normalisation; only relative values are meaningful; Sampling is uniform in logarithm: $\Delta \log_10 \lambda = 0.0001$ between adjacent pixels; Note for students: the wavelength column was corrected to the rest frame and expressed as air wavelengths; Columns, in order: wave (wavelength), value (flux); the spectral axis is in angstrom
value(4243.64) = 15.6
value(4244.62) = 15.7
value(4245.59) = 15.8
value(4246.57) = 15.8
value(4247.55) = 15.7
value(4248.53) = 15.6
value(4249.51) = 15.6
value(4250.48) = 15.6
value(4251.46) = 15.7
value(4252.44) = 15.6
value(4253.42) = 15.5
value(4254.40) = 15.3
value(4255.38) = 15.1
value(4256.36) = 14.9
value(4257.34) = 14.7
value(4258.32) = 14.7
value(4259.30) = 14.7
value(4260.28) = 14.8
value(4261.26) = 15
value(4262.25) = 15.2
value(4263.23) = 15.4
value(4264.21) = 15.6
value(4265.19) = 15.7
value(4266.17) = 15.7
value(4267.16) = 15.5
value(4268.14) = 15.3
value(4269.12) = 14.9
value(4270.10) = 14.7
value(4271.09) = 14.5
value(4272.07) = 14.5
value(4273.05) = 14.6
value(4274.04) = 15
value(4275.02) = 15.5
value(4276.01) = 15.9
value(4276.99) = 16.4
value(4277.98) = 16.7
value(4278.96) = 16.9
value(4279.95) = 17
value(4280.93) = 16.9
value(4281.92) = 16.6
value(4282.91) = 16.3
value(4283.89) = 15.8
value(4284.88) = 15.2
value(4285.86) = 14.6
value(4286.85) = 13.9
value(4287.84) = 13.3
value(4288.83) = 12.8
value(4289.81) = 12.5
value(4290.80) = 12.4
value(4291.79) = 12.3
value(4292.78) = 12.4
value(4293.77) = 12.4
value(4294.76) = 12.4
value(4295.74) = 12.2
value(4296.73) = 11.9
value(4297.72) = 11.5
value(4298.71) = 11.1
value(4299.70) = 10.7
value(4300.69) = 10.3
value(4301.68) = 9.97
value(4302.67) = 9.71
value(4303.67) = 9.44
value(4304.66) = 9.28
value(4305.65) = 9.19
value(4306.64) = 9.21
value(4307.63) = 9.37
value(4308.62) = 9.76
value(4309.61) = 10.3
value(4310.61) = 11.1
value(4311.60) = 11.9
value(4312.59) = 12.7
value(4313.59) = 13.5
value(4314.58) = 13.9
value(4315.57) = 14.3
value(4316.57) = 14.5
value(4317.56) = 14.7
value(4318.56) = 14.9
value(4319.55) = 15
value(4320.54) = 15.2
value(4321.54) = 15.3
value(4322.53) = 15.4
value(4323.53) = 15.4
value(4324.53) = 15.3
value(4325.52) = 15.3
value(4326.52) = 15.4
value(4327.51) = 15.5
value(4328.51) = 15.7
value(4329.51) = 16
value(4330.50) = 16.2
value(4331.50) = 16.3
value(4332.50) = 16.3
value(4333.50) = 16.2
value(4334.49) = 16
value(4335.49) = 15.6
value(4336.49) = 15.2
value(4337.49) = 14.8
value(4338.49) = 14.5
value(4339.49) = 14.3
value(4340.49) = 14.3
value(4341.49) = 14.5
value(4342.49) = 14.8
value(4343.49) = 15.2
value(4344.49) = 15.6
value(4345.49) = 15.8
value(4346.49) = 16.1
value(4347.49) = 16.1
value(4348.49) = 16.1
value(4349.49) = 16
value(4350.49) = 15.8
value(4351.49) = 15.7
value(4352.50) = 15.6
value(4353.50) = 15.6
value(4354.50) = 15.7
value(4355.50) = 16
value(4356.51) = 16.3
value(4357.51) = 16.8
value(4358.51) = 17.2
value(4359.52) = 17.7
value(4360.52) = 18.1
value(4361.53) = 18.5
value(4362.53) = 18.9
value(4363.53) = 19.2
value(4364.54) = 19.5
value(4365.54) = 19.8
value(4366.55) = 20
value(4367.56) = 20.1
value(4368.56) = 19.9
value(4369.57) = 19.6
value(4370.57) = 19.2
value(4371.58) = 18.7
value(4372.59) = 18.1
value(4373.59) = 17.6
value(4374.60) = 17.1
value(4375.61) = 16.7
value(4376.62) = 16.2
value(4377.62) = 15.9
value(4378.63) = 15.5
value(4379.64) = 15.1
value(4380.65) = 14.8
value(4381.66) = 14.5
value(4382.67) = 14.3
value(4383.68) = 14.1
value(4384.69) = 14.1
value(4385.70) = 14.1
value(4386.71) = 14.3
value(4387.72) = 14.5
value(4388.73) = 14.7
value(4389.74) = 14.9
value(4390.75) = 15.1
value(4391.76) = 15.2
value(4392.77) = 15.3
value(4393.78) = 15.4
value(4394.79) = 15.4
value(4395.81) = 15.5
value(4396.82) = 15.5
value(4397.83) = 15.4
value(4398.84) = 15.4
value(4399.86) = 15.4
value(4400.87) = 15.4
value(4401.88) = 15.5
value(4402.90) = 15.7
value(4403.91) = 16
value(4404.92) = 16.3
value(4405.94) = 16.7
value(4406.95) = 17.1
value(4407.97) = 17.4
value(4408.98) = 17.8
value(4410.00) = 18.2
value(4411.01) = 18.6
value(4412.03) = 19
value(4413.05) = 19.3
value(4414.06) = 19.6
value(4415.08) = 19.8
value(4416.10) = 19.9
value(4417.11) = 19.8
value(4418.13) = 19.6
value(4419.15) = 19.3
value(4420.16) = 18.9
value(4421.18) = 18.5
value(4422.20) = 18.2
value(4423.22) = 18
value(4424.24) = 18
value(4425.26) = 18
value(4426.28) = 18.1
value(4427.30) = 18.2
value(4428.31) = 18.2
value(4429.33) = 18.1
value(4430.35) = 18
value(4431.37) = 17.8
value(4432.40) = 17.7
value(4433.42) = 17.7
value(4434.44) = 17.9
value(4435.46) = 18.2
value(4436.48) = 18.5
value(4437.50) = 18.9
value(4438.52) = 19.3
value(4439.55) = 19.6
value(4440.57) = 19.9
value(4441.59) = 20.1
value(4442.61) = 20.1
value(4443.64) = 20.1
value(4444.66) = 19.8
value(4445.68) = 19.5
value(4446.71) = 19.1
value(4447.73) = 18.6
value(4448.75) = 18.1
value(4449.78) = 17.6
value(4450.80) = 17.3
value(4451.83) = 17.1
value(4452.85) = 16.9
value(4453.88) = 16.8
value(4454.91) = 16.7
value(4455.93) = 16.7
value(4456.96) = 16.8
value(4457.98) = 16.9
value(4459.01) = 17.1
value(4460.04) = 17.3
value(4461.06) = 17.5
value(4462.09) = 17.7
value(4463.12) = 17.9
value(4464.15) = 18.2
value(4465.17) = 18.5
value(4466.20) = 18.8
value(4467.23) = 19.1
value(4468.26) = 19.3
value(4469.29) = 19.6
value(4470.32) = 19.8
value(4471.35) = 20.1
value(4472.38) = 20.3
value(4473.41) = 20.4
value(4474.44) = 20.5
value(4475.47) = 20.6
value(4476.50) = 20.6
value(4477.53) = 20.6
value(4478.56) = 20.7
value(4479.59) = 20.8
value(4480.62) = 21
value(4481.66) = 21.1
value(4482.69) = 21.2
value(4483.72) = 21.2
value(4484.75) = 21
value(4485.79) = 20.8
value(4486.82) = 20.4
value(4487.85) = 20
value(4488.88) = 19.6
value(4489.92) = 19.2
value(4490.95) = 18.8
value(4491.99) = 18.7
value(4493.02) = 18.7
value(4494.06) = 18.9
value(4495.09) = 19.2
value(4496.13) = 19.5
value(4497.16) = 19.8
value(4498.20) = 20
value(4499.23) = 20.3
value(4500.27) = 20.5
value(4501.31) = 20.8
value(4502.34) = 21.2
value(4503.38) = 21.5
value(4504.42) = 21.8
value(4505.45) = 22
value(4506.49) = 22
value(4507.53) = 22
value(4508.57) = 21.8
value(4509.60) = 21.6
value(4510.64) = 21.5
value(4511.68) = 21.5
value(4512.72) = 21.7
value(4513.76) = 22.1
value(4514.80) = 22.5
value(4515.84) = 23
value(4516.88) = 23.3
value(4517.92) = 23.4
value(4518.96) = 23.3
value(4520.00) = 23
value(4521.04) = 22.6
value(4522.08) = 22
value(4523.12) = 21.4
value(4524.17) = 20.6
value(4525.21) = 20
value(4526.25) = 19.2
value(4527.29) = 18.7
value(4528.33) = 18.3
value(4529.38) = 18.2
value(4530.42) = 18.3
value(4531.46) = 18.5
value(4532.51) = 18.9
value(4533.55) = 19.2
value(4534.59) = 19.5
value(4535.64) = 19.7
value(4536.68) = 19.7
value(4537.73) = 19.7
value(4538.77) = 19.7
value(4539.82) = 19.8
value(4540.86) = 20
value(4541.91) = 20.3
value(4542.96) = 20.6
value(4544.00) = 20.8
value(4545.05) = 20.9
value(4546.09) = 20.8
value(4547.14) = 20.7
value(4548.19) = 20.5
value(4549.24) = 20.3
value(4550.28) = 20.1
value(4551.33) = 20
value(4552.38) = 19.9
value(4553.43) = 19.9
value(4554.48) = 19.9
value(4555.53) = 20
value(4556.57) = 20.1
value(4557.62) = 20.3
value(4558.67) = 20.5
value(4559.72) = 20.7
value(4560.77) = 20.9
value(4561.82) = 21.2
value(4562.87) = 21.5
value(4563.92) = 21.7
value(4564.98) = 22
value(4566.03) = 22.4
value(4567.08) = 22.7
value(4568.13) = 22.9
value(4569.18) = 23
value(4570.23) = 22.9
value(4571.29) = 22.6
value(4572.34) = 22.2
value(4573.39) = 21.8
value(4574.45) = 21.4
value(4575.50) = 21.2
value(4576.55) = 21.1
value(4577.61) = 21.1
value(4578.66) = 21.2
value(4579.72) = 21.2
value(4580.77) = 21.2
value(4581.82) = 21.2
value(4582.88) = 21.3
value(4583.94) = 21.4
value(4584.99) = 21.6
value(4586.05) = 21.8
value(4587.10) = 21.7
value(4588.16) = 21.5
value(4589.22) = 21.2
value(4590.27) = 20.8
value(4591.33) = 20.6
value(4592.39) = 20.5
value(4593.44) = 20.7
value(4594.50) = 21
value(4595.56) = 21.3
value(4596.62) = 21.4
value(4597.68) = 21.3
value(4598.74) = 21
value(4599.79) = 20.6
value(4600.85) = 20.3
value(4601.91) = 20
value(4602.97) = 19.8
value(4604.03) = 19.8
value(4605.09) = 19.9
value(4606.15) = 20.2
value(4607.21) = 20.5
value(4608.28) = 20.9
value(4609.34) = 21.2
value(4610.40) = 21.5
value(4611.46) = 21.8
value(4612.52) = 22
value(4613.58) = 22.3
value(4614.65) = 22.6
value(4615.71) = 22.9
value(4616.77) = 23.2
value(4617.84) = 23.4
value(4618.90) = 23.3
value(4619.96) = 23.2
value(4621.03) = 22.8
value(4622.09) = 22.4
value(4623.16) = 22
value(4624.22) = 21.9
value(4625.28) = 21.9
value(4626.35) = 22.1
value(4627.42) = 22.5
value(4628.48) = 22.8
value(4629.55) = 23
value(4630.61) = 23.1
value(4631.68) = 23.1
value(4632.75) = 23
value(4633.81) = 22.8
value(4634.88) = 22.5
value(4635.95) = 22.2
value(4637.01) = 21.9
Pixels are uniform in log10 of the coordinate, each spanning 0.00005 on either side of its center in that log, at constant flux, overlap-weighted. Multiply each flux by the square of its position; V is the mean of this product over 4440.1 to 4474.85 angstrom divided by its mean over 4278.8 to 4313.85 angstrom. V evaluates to 1.6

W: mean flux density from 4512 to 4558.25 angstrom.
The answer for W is 20.5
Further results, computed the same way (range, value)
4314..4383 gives 16.3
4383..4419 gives 16.5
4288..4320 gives 11.8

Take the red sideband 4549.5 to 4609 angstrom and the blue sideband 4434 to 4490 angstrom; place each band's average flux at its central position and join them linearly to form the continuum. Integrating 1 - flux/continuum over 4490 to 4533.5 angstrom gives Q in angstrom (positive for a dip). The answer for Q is -1.7 angstrom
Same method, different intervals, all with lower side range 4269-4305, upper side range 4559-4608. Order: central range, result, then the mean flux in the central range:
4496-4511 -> -1.5 angstrom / 21.1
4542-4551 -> -0.1 angstrom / 20.6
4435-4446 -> -1.2 angstrom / 19.5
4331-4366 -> -2.5 angstrom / 16.3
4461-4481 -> -1.4 angstrom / 19.6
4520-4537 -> 0.0 angstrom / 19.8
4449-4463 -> 0.6 angstrom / 17.1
